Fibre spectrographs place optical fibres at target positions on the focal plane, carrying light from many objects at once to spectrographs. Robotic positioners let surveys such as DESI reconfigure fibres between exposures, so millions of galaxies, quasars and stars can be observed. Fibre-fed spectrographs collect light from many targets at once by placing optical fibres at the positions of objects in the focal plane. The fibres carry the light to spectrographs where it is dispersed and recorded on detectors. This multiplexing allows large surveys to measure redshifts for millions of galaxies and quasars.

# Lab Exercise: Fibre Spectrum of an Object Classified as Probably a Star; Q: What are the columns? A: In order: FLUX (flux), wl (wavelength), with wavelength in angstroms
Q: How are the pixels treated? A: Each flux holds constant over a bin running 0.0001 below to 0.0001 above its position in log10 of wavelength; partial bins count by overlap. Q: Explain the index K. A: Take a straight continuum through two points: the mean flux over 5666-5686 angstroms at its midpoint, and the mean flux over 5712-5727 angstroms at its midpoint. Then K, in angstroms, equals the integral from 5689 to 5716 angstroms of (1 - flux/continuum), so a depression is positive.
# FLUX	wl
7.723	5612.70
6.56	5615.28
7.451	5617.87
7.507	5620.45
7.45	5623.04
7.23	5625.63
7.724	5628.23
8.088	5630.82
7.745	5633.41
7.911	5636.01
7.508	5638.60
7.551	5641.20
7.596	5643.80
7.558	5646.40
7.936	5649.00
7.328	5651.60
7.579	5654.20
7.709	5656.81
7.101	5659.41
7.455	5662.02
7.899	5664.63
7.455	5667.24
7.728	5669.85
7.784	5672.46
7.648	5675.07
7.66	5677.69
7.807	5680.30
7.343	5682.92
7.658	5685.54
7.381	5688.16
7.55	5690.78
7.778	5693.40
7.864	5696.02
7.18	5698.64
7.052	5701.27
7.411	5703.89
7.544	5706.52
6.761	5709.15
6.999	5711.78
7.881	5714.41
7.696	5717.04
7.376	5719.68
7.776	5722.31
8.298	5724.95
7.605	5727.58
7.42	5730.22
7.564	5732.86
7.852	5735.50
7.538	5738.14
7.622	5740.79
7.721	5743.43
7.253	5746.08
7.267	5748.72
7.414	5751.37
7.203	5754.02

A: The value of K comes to 1.0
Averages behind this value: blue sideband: 7.63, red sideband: 7.74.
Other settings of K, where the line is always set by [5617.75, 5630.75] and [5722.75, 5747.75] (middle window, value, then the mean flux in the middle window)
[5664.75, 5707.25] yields 0.21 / 7.56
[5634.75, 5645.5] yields -0.12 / 7.64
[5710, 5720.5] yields 0.23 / 7.46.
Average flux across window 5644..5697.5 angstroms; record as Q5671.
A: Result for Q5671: 7.61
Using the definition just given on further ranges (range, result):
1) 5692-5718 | 7.42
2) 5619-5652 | 7.63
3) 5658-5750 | 7.54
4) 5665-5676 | 7.68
